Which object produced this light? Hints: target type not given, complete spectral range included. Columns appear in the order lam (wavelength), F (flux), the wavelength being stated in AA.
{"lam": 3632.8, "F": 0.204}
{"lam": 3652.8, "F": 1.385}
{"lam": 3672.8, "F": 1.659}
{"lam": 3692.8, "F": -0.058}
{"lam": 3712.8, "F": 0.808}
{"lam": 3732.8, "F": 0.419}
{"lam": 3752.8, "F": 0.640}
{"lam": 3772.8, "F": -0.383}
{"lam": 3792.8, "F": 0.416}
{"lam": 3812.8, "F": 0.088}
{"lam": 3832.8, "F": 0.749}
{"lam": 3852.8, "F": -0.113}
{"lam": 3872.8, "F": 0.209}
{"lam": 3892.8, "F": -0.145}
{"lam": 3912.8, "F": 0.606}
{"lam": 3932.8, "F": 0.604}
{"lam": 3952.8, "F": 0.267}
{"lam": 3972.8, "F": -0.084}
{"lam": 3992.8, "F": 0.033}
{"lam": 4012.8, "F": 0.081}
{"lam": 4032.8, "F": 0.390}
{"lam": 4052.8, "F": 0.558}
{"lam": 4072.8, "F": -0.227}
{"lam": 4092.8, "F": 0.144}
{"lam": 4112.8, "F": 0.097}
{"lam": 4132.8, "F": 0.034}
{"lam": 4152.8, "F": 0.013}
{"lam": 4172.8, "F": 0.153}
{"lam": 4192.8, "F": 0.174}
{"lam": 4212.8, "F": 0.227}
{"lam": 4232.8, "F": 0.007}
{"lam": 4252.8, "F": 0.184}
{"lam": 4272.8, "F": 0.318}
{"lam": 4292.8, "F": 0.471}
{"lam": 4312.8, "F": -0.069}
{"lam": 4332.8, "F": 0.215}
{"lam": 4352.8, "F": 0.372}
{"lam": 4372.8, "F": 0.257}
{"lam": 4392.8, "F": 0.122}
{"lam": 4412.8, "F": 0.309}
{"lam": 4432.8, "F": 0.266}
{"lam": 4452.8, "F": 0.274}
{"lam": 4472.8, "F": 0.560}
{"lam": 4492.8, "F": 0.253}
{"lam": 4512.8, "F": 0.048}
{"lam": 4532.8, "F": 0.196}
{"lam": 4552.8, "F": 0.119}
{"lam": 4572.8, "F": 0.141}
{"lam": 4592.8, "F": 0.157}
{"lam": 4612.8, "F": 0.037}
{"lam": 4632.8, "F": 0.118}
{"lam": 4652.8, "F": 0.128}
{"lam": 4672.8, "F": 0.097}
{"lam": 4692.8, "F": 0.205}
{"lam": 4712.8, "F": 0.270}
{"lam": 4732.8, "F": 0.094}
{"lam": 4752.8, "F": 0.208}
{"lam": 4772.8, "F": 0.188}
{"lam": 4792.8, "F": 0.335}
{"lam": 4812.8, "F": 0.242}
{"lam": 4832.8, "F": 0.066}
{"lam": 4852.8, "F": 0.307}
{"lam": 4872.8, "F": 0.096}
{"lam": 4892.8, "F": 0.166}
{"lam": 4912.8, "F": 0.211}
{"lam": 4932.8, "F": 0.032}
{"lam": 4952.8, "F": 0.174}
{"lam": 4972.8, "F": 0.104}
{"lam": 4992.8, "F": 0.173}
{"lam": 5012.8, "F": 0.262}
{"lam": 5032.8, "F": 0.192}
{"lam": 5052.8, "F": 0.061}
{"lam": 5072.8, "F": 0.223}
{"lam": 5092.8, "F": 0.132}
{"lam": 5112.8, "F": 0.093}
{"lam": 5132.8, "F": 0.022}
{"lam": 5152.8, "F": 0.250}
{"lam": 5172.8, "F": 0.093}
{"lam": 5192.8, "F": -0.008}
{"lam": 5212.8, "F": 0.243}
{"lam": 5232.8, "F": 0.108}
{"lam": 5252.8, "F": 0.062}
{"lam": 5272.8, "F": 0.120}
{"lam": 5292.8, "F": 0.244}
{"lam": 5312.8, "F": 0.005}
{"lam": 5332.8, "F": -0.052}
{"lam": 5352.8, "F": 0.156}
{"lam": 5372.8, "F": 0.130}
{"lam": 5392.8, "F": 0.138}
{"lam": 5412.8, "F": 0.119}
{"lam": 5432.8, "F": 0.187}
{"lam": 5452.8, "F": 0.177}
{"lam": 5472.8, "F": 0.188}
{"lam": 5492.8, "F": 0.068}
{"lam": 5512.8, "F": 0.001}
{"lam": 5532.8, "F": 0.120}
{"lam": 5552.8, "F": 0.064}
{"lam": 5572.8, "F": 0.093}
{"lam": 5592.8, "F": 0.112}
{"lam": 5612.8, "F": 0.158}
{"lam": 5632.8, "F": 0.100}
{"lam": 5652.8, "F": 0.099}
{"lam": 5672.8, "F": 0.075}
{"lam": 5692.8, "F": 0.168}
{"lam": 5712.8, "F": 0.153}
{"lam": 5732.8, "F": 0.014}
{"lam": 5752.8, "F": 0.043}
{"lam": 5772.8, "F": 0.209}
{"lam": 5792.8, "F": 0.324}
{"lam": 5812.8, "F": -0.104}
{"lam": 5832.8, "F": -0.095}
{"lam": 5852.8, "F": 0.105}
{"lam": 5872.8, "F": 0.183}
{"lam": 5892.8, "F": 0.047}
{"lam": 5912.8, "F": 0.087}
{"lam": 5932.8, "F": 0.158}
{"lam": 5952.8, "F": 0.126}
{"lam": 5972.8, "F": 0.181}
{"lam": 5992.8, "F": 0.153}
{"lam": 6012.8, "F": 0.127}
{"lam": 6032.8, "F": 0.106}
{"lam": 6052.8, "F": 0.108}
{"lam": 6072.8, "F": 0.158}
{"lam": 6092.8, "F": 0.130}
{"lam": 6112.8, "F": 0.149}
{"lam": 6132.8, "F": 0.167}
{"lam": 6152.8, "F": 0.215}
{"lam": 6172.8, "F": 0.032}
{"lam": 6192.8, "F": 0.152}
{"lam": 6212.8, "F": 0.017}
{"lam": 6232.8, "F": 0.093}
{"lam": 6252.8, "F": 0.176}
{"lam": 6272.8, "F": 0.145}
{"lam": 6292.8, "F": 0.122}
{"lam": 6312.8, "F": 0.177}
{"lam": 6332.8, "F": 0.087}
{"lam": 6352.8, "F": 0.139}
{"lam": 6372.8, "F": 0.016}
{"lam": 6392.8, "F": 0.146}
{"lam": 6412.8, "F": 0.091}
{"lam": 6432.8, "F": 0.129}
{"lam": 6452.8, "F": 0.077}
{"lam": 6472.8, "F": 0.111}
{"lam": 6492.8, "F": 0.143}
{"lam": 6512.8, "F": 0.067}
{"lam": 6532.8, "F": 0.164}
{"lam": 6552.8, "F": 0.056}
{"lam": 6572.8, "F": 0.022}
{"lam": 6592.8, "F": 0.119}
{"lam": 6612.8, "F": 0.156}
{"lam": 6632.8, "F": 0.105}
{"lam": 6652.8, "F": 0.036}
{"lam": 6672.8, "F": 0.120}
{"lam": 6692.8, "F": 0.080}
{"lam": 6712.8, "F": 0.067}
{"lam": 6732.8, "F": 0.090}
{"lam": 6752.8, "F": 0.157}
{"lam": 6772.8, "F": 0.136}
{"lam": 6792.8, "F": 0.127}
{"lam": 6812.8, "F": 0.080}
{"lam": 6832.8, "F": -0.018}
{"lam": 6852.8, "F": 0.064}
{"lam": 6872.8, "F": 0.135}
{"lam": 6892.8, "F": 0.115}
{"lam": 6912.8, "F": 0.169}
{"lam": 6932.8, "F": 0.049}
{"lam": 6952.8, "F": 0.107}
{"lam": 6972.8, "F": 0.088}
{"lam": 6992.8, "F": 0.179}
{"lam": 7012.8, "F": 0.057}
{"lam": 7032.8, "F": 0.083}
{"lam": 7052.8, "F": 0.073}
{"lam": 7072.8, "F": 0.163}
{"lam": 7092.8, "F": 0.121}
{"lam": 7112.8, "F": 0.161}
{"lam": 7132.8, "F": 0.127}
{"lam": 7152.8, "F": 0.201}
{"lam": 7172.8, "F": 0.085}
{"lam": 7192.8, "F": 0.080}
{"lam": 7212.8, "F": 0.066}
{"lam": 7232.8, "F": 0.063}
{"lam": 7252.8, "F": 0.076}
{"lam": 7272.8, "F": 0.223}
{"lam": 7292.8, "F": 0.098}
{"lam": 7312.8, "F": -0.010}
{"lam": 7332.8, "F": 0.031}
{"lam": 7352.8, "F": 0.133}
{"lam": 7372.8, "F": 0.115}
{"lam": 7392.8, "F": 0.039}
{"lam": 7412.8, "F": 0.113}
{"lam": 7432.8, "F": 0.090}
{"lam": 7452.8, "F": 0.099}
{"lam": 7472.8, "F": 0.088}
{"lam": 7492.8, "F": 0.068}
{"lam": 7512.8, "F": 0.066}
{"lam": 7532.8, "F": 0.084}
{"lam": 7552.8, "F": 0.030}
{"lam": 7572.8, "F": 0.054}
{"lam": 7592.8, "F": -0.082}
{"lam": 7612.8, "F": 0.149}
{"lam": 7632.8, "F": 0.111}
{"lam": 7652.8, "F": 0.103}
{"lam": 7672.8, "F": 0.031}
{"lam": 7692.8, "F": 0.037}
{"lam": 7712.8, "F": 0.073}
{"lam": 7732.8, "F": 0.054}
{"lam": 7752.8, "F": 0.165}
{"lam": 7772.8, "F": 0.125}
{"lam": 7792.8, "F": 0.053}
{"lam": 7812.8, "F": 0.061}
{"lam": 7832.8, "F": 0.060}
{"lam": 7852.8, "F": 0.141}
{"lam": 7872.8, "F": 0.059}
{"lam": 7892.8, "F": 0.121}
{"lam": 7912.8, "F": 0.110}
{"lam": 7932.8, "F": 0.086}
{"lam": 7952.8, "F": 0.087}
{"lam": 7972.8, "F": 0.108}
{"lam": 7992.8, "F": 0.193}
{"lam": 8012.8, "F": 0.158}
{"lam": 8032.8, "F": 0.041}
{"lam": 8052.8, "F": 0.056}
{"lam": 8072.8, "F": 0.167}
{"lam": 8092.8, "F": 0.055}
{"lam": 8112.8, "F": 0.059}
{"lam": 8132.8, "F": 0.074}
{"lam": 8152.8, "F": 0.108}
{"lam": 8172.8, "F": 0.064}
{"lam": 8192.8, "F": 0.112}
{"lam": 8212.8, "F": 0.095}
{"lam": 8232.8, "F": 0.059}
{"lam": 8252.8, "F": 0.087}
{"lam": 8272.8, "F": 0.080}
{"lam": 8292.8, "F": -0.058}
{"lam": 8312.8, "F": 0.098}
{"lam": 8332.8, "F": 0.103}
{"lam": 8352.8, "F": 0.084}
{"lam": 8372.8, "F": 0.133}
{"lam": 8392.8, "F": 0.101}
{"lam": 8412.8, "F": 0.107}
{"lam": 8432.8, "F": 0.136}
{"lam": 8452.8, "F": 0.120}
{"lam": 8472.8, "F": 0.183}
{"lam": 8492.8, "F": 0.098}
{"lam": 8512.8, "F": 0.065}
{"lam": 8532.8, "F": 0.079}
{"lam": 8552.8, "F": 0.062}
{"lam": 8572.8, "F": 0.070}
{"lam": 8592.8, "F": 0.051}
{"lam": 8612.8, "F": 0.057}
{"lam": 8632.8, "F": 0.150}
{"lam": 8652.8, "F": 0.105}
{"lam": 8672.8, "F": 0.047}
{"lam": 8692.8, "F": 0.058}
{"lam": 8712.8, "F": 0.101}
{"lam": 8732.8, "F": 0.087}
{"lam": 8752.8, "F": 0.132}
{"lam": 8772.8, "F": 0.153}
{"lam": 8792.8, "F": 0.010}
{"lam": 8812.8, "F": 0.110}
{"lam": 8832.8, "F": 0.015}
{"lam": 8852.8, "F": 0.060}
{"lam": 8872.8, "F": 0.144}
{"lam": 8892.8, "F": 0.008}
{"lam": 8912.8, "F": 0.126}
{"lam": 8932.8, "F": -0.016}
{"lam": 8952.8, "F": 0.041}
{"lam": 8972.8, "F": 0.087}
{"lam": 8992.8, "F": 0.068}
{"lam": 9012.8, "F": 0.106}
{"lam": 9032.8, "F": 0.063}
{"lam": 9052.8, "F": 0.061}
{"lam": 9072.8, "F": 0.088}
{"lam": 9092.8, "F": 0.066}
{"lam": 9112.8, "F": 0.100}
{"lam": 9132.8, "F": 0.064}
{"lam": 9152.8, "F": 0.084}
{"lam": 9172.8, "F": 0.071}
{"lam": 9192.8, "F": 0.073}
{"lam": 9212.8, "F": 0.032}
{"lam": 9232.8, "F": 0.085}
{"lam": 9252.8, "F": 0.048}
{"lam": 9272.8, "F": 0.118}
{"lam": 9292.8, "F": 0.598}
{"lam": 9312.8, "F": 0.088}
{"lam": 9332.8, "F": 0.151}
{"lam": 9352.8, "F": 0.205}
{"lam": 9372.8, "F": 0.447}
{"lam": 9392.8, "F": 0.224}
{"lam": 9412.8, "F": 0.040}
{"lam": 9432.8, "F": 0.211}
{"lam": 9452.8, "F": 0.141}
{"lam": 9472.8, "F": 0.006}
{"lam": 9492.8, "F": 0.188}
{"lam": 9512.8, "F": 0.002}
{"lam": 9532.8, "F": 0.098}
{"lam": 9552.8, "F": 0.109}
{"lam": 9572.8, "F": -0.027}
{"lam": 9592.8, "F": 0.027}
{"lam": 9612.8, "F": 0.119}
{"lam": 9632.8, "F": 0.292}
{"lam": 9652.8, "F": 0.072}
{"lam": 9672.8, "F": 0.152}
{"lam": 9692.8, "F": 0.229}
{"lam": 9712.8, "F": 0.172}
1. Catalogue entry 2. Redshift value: 1.492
